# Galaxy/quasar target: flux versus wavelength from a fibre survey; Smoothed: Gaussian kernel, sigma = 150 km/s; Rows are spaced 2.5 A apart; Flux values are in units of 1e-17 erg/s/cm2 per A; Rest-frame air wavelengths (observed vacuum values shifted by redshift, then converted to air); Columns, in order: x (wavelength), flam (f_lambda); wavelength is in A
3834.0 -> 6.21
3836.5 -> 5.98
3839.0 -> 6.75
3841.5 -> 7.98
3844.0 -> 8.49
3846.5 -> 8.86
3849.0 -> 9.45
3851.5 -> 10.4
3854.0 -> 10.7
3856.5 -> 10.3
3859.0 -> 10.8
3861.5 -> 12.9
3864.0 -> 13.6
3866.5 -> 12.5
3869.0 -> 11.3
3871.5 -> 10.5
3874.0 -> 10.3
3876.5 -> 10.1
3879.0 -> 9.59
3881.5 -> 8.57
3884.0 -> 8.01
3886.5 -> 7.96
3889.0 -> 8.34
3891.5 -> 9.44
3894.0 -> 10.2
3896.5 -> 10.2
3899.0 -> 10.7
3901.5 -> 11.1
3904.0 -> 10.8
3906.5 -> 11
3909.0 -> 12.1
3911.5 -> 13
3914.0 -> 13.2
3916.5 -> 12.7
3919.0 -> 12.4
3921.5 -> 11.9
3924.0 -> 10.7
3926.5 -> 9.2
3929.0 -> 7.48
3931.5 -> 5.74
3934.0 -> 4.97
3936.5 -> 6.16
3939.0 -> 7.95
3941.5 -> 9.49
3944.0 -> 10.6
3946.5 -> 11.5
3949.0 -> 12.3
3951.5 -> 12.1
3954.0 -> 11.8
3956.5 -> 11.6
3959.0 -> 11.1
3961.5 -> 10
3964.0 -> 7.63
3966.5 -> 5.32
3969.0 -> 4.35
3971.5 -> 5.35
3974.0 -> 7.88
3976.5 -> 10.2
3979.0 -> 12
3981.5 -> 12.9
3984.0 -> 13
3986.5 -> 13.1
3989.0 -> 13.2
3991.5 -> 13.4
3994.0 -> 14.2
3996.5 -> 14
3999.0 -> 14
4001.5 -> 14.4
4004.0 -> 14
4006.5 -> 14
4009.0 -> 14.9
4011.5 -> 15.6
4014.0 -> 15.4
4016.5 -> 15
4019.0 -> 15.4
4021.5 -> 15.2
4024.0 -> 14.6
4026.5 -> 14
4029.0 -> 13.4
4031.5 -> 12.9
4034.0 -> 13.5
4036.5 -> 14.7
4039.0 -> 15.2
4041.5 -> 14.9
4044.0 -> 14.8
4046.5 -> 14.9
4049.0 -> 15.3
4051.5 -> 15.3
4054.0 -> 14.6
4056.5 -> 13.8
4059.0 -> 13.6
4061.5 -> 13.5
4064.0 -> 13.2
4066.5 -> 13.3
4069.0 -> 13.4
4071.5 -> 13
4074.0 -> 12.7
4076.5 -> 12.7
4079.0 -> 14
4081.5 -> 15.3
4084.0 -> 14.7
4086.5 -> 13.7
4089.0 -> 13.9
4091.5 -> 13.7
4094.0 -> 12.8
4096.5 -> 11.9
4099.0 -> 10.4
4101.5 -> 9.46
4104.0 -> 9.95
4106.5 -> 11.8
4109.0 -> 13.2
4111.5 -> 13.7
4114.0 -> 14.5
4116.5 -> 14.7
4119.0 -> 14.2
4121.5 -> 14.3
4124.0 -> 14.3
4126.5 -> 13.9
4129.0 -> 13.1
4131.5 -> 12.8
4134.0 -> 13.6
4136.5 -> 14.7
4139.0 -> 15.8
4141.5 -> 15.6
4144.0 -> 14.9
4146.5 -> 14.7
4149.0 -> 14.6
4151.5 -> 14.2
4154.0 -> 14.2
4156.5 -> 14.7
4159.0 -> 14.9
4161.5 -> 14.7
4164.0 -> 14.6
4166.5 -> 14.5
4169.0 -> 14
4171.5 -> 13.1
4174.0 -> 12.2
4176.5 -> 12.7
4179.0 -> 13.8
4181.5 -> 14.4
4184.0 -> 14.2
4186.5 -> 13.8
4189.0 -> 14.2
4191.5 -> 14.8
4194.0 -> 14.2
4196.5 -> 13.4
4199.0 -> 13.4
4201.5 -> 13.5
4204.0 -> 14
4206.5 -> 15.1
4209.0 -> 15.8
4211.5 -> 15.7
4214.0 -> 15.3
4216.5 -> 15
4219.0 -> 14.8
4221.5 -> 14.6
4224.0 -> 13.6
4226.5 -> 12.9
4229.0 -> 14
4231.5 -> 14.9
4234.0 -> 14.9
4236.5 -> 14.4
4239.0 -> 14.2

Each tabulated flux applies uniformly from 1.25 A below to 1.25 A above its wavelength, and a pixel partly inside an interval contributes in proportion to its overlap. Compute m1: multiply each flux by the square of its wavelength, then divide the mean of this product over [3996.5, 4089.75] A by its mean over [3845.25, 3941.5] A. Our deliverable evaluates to 1.52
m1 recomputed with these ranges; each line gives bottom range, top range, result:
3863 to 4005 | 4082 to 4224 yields 1.47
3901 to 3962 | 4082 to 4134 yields 1.37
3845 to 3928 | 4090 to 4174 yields 1.45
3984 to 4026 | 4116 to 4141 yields 1.05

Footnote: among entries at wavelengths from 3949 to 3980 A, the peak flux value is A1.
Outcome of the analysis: 12.3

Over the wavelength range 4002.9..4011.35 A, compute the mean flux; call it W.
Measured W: 14.5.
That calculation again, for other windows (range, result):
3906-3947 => 9.96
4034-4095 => 14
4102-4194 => 13.9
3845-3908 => 10.3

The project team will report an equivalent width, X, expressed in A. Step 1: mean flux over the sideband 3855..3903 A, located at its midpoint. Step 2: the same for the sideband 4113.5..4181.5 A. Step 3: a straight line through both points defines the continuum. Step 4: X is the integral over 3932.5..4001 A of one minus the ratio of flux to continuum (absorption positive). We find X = 7.3 A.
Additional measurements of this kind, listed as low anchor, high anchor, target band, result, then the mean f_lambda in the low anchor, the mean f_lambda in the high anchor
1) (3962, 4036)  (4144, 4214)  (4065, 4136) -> 1.5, 12.5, 14.2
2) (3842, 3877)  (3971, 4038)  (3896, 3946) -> 7.3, 10.7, 13.4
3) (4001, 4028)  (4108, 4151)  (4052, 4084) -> 1.9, 14.8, 14.3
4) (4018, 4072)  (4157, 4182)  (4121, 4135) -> 0.4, 14.2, 13.9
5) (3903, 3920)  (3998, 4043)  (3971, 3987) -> 3.4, 12.2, 14.5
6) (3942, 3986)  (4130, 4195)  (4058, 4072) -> -1.4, 10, 14.2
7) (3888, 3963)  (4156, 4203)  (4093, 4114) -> 1.7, 10.3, 13.9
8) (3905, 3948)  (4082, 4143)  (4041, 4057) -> -3.4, 10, 13.4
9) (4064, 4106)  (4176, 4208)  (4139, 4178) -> -1.9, 12.8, 14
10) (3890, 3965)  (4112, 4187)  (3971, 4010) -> -4.2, 10.3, 14.2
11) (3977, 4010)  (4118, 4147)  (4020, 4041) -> -0.7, 13.5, 14.3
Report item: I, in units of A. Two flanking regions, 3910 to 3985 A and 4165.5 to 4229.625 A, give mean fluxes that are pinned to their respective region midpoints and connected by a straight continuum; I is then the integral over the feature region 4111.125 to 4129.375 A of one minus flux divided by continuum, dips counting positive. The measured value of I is -2.0 A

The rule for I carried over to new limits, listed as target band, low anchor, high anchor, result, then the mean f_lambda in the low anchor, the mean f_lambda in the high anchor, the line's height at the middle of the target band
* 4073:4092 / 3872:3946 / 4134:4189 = -1.43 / 9.81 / 14.3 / 12.9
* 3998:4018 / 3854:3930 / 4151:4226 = -4.29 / 10.7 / 14.2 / 12.1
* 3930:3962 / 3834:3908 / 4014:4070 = 6.04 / 9.84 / 14.3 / 11.8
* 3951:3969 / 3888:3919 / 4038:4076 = 4.03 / 11.1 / 14.1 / 12.2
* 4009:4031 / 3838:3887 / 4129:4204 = -4.77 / 10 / 14.1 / 12.1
